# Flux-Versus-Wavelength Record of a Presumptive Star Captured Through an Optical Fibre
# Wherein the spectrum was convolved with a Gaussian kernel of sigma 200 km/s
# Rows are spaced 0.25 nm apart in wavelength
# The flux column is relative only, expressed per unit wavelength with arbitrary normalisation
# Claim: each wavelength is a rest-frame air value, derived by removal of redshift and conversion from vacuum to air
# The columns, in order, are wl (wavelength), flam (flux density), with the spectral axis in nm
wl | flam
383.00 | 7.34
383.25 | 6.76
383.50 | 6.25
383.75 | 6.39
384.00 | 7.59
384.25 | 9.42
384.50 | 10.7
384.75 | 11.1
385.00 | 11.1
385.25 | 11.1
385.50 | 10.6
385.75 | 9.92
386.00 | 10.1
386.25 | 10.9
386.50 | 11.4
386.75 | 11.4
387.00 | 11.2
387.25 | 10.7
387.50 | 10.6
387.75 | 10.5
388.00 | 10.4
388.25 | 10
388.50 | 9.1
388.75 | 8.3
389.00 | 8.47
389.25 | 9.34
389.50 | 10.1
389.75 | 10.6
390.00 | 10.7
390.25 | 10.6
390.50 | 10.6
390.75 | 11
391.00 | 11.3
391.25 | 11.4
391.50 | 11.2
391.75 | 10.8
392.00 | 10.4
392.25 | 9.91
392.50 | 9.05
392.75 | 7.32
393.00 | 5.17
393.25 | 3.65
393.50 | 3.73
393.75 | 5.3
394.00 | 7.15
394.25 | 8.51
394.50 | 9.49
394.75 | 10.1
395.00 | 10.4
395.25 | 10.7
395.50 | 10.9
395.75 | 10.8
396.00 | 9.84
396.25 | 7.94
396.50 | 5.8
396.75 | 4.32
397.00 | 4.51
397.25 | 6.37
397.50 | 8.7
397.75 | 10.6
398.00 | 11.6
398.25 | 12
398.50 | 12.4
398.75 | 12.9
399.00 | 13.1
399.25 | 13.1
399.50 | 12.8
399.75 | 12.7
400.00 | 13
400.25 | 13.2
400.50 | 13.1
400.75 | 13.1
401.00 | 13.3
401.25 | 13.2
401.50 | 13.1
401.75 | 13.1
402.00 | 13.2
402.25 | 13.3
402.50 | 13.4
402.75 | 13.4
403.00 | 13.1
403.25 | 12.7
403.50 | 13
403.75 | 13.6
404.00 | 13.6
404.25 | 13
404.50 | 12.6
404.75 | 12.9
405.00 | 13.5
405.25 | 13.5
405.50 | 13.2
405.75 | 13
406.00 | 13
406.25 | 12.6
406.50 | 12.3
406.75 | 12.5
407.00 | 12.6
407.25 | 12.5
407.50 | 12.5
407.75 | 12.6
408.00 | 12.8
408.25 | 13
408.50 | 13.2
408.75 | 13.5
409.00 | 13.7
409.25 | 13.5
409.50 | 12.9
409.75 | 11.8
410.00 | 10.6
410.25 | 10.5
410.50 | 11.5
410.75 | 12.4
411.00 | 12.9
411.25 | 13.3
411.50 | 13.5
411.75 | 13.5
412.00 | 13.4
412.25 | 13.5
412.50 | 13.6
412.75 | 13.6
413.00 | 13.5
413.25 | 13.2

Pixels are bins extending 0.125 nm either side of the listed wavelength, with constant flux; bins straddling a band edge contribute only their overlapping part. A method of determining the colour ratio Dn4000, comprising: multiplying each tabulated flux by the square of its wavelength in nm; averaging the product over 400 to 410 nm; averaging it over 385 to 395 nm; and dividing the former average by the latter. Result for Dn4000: 1.5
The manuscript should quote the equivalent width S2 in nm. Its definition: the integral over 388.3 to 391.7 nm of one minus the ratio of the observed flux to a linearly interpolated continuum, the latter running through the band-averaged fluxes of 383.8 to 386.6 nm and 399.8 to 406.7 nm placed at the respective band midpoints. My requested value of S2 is 0.25 nm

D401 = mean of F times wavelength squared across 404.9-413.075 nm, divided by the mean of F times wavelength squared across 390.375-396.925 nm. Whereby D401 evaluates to 1.60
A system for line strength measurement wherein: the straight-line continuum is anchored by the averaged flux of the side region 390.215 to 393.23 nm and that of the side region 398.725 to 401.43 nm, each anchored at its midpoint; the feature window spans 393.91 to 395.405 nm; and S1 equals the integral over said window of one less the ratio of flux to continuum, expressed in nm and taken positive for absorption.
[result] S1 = 0.19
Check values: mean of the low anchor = 9.66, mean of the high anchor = 13.1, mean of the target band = 9.47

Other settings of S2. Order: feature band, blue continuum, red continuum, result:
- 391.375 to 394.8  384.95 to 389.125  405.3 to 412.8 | 0.95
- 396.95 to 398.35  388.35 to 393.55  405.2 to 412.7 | 0.19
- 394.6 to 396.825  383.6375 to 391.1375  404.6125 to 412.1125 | 0.42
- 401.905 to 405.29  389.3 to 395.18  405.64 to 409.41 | -0.37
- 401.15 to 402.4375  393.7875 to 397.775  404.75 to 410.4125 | -0.32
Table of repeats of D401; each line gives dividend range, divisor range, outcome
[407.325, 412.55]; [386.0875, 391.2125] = 1.37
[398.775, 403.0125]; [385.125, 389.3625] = 1.37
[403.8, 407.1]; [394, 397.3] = 1.62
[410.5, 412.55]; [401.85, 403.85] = 1.04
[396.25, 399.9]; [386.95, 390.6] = 1.05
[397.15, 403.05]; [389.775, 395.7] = 1.41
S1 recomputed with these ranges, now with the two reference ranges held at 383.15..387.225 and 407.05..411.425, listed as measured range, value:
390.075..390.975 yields -0.03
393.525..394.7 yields 0.37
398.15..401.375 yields -0.41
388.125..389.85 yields 0.14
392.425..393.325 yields 0.37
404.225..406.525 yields -0.17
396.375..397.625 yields 0.58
